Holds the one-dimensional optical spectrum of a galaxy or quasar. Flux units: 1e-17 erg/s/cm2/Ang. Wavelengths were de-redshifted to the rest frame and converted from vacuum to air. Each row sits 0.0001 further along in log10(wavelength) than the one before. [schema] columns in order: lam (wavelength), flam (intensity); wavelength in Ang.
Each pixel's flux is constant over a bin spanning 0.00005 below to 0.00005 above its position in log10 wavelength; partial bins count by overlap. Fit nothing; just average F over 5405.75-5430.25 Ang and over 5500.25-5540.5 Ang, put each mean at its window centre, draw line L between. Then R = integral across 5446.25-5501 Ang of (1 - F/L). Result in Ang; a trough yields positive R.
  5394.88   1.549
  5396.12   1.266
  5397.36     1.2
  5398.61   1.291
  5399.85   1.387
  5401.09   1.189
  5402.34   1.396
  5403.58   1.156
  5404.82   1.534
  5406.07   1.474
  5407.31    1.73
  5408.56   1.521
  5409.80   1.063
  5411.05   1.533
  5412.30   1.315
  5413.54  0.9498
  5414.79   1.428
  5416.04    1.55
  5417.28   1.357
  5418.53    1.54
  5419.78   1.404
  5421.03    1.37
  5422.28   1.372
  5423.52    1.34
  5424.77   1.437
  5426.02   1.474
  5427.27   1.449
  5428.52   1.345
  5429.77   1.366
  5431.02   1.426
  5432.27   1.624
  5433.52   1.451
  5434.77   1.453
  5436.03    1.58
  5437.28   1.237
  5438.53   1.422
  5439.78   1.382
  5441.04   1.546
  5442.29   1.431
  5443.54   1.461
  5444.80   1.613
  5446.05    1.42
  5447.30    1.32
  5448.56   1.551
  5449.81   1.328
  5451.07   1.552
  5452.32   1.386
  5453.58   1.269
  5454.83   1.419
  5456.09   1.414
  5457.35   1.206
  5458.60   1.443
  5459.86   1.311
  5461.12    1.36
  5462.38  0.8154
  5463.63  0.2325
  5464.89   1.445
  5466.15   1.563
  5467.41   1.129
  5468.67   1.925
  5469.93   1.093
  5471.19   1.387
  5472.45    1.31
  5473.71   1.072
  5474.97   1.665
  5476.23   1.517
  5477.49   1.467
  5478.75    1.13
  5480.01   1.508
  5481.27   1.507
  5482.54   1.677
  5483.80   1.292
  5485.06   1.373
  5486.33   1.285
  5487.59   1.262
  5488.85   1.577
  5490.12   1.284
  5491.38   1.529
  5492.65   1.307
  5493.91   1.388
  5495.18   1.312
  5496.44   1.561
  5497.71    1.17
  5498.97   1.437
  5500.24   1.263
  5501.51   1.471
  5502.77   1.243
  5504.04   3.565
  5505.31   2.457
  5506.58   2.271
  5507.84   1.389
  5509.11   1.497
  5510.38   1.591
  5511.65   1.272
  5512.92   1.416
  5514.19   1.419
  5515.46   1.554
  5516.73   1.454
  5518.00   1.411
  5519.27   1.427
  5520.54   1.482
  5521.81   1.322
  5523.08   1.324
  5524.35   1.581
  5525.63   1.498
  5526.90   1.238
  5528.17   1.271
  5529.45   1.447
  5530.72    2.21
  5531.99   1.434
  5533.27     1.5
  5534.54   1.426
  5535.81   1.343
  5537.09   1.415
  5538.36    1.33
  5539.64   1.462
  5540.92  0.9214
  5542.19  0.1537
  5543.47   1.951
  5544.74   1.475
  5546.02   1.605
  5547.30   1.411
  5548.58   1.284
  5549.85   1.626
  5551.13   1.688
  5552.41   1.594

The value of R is 5.07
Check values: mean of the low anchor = 1.4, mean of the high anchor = 1.56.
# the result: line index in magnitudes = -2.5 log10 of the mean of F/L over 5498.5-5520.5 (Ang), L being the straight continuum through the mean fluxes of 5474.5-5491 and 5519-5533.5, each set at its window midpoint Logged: -0.14 mag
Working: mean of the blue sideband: 1.43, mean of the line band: 1.65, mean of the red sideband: 1.48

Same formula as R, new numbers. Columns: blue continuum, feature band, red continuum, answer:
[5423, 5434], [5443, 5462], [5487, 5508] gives 1.3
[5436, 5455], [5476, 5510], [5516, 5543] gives -3.7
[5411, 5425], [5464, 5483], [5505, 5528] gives 0.6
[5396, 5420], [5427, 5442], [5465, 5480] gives -0.7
